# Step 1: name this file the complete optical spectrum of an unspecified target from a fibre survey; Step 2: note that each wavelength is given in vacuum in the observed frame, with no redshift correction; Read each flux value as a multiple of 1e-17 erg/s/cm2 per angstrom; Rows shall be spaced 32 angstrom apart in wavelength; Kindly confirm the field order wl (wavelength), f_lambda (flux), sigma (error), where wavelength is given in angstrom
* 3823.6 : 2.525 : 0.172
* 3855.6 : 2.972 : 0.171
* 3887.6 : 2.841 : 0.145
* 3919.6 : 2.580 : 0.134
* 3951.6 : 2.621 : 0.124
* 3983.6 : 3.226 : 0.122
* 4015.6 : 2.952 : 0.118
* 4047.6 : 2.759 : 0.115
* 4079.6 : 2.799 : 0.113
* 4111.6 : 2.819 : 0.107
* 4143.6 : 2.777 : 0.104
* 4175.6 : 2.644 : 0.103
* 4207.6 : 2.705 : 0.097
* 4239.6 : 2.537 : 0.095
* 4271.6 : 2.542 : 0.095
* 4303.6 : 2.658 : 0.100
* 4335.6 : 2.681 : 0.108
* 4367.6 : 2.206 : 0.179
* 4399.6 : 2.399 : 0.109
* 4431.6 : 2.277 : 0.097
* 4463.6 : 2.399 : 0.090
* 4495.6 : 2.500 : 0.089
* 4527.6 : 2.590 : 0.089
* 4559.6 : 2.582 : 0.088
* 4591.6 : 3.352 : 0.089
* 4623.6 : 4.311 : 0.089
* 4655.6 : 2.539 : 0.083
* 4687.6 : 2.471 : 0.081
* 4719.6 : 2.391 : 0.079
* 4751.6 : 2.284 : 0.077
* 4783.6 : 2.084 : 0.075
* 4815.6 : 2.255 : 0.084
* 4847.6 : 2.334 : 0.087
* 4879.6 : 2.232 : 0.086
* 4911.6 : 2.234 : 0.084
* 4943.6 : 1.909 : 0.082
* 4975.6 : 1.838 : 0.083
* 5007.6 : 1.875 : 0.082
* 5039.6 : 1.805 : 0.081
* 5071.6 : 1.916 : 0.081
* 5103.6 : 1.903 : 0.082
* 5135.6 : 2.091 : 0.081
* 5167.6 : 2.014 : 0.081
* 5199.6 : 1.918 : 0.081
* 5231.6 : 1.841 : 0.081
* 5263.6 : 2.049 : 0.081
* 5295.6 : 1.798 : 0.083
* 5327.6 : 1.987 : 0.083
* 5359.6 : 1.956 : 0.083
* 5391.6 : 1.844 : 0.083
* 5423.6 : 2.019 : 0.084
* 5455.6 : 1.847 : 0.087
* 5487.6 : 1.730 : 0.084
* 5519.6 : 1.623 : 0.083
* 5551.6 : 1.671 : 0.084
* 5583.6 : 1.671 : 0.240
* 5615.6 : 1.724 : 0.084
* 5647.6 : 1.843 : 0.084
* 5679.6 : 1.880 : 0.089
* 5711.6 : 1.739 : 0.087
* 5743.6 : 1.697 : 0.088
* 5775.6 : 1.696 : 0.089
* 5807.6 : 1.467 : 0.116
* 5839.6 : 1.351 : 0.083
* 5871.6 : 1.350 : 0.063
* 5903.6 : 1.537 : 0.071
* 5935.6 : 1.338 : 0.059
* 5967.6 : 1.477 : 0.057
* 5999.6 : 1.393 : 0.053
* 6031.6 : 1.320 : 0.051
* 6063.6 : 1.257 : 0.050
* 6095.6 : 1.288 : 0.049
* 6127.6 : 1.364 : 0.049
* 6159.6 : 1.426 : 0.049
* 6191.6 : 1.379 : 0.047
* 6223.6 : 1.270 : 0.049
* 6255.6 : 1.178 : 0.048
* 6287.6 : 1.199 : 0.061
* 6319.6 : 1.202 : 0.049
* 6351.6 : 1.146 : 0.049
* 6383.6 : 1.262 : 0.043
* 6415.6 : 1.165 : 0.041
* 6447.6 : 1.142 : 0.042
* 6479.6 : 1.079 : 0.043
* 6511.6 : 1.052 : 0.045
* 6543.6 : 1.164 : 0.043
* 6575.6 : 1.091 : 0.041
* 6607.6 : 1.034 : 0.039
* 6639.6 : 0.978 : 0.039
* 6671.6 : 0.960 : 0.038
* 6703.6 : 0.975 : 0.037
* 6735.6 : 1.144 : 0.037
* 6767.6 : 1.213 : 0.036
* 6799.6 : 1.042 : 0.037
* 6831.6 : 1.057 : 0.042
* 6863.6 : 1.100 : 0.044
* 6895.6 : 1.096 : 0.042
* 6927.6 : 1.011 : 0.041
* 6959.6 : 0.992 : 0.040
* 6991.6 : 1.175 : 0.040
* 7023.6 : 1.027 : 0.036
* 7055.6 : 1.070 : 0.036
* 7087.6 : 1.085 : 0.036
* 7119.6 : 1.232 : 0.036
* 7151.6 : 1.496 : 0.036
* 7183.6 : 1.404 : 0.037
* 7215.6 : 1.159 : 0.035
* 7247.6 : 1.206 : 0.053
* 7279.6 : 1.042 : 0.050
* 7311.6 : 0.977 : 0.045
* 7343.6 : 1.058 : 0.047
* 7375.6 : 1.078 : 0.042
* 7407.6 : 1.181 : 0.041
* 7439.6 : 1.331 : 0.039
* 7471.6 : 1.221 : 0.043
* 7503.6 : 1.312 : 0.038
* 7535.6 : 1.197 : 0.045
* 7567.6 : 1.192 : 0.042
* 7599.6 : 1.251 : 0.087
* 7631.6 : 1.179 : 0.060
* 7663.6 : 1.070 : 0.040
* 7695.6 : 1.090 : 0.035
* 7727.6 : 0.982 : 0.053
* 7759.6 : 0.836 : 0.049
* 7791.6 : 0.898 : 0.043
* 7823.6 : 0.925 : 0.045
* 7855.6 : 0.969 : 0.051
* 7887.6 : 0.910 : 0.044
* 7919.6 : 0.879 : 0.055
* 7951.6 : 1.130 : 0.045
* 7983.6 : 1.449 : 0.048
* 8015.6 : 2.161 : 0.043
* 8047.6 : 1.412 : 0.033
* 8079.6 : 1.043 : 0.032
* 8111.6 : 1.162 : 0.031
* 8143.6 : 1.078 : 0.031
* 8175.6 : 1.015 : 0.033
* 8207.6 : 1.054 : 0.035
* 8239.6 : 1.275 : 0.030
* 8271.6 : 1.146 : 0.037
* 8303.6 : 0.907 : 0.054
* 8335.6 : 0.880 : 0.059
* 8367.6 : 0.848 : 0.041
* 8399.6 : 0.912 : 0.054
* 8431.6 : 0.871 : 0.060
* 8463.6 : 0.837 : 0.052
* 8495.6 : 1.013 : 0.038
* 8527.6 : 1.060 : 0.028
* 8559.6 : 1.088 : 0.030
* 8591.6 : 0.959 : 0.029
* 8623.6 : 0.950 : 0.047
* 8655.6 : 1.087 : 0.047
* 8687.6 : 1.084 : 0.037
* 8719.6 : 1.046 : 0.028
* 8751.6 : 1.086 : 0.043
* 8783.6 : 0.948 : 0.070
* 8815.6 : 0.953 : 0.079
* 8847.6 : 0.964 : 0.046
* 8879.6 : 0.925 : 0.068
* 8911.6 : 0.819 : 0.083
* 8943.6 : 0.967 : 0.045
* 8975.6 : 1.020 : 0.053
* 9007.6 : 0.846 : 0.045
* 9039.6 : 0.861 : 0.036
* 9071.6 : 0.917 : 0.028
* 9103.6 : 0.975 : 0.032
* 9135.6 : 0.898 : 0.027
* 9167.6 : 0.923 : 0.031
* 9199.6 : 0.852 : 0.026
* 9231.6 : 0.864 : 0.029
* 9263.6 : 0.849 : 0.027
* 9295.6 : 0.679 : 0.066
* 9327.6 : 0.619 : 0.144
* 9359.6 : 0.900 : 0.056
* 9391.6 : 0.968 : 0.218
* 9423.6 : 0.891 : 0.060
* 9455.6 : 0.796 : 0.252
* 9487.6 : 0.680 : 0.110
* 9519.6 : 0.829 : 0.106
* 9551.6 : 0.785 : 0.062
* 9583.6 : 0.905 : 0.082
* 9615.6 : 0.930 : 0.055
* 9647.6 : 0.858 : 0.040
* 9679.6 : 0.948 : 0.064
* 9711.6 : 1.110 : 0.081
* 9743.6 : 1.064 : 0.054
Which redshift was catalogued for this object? 0.65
